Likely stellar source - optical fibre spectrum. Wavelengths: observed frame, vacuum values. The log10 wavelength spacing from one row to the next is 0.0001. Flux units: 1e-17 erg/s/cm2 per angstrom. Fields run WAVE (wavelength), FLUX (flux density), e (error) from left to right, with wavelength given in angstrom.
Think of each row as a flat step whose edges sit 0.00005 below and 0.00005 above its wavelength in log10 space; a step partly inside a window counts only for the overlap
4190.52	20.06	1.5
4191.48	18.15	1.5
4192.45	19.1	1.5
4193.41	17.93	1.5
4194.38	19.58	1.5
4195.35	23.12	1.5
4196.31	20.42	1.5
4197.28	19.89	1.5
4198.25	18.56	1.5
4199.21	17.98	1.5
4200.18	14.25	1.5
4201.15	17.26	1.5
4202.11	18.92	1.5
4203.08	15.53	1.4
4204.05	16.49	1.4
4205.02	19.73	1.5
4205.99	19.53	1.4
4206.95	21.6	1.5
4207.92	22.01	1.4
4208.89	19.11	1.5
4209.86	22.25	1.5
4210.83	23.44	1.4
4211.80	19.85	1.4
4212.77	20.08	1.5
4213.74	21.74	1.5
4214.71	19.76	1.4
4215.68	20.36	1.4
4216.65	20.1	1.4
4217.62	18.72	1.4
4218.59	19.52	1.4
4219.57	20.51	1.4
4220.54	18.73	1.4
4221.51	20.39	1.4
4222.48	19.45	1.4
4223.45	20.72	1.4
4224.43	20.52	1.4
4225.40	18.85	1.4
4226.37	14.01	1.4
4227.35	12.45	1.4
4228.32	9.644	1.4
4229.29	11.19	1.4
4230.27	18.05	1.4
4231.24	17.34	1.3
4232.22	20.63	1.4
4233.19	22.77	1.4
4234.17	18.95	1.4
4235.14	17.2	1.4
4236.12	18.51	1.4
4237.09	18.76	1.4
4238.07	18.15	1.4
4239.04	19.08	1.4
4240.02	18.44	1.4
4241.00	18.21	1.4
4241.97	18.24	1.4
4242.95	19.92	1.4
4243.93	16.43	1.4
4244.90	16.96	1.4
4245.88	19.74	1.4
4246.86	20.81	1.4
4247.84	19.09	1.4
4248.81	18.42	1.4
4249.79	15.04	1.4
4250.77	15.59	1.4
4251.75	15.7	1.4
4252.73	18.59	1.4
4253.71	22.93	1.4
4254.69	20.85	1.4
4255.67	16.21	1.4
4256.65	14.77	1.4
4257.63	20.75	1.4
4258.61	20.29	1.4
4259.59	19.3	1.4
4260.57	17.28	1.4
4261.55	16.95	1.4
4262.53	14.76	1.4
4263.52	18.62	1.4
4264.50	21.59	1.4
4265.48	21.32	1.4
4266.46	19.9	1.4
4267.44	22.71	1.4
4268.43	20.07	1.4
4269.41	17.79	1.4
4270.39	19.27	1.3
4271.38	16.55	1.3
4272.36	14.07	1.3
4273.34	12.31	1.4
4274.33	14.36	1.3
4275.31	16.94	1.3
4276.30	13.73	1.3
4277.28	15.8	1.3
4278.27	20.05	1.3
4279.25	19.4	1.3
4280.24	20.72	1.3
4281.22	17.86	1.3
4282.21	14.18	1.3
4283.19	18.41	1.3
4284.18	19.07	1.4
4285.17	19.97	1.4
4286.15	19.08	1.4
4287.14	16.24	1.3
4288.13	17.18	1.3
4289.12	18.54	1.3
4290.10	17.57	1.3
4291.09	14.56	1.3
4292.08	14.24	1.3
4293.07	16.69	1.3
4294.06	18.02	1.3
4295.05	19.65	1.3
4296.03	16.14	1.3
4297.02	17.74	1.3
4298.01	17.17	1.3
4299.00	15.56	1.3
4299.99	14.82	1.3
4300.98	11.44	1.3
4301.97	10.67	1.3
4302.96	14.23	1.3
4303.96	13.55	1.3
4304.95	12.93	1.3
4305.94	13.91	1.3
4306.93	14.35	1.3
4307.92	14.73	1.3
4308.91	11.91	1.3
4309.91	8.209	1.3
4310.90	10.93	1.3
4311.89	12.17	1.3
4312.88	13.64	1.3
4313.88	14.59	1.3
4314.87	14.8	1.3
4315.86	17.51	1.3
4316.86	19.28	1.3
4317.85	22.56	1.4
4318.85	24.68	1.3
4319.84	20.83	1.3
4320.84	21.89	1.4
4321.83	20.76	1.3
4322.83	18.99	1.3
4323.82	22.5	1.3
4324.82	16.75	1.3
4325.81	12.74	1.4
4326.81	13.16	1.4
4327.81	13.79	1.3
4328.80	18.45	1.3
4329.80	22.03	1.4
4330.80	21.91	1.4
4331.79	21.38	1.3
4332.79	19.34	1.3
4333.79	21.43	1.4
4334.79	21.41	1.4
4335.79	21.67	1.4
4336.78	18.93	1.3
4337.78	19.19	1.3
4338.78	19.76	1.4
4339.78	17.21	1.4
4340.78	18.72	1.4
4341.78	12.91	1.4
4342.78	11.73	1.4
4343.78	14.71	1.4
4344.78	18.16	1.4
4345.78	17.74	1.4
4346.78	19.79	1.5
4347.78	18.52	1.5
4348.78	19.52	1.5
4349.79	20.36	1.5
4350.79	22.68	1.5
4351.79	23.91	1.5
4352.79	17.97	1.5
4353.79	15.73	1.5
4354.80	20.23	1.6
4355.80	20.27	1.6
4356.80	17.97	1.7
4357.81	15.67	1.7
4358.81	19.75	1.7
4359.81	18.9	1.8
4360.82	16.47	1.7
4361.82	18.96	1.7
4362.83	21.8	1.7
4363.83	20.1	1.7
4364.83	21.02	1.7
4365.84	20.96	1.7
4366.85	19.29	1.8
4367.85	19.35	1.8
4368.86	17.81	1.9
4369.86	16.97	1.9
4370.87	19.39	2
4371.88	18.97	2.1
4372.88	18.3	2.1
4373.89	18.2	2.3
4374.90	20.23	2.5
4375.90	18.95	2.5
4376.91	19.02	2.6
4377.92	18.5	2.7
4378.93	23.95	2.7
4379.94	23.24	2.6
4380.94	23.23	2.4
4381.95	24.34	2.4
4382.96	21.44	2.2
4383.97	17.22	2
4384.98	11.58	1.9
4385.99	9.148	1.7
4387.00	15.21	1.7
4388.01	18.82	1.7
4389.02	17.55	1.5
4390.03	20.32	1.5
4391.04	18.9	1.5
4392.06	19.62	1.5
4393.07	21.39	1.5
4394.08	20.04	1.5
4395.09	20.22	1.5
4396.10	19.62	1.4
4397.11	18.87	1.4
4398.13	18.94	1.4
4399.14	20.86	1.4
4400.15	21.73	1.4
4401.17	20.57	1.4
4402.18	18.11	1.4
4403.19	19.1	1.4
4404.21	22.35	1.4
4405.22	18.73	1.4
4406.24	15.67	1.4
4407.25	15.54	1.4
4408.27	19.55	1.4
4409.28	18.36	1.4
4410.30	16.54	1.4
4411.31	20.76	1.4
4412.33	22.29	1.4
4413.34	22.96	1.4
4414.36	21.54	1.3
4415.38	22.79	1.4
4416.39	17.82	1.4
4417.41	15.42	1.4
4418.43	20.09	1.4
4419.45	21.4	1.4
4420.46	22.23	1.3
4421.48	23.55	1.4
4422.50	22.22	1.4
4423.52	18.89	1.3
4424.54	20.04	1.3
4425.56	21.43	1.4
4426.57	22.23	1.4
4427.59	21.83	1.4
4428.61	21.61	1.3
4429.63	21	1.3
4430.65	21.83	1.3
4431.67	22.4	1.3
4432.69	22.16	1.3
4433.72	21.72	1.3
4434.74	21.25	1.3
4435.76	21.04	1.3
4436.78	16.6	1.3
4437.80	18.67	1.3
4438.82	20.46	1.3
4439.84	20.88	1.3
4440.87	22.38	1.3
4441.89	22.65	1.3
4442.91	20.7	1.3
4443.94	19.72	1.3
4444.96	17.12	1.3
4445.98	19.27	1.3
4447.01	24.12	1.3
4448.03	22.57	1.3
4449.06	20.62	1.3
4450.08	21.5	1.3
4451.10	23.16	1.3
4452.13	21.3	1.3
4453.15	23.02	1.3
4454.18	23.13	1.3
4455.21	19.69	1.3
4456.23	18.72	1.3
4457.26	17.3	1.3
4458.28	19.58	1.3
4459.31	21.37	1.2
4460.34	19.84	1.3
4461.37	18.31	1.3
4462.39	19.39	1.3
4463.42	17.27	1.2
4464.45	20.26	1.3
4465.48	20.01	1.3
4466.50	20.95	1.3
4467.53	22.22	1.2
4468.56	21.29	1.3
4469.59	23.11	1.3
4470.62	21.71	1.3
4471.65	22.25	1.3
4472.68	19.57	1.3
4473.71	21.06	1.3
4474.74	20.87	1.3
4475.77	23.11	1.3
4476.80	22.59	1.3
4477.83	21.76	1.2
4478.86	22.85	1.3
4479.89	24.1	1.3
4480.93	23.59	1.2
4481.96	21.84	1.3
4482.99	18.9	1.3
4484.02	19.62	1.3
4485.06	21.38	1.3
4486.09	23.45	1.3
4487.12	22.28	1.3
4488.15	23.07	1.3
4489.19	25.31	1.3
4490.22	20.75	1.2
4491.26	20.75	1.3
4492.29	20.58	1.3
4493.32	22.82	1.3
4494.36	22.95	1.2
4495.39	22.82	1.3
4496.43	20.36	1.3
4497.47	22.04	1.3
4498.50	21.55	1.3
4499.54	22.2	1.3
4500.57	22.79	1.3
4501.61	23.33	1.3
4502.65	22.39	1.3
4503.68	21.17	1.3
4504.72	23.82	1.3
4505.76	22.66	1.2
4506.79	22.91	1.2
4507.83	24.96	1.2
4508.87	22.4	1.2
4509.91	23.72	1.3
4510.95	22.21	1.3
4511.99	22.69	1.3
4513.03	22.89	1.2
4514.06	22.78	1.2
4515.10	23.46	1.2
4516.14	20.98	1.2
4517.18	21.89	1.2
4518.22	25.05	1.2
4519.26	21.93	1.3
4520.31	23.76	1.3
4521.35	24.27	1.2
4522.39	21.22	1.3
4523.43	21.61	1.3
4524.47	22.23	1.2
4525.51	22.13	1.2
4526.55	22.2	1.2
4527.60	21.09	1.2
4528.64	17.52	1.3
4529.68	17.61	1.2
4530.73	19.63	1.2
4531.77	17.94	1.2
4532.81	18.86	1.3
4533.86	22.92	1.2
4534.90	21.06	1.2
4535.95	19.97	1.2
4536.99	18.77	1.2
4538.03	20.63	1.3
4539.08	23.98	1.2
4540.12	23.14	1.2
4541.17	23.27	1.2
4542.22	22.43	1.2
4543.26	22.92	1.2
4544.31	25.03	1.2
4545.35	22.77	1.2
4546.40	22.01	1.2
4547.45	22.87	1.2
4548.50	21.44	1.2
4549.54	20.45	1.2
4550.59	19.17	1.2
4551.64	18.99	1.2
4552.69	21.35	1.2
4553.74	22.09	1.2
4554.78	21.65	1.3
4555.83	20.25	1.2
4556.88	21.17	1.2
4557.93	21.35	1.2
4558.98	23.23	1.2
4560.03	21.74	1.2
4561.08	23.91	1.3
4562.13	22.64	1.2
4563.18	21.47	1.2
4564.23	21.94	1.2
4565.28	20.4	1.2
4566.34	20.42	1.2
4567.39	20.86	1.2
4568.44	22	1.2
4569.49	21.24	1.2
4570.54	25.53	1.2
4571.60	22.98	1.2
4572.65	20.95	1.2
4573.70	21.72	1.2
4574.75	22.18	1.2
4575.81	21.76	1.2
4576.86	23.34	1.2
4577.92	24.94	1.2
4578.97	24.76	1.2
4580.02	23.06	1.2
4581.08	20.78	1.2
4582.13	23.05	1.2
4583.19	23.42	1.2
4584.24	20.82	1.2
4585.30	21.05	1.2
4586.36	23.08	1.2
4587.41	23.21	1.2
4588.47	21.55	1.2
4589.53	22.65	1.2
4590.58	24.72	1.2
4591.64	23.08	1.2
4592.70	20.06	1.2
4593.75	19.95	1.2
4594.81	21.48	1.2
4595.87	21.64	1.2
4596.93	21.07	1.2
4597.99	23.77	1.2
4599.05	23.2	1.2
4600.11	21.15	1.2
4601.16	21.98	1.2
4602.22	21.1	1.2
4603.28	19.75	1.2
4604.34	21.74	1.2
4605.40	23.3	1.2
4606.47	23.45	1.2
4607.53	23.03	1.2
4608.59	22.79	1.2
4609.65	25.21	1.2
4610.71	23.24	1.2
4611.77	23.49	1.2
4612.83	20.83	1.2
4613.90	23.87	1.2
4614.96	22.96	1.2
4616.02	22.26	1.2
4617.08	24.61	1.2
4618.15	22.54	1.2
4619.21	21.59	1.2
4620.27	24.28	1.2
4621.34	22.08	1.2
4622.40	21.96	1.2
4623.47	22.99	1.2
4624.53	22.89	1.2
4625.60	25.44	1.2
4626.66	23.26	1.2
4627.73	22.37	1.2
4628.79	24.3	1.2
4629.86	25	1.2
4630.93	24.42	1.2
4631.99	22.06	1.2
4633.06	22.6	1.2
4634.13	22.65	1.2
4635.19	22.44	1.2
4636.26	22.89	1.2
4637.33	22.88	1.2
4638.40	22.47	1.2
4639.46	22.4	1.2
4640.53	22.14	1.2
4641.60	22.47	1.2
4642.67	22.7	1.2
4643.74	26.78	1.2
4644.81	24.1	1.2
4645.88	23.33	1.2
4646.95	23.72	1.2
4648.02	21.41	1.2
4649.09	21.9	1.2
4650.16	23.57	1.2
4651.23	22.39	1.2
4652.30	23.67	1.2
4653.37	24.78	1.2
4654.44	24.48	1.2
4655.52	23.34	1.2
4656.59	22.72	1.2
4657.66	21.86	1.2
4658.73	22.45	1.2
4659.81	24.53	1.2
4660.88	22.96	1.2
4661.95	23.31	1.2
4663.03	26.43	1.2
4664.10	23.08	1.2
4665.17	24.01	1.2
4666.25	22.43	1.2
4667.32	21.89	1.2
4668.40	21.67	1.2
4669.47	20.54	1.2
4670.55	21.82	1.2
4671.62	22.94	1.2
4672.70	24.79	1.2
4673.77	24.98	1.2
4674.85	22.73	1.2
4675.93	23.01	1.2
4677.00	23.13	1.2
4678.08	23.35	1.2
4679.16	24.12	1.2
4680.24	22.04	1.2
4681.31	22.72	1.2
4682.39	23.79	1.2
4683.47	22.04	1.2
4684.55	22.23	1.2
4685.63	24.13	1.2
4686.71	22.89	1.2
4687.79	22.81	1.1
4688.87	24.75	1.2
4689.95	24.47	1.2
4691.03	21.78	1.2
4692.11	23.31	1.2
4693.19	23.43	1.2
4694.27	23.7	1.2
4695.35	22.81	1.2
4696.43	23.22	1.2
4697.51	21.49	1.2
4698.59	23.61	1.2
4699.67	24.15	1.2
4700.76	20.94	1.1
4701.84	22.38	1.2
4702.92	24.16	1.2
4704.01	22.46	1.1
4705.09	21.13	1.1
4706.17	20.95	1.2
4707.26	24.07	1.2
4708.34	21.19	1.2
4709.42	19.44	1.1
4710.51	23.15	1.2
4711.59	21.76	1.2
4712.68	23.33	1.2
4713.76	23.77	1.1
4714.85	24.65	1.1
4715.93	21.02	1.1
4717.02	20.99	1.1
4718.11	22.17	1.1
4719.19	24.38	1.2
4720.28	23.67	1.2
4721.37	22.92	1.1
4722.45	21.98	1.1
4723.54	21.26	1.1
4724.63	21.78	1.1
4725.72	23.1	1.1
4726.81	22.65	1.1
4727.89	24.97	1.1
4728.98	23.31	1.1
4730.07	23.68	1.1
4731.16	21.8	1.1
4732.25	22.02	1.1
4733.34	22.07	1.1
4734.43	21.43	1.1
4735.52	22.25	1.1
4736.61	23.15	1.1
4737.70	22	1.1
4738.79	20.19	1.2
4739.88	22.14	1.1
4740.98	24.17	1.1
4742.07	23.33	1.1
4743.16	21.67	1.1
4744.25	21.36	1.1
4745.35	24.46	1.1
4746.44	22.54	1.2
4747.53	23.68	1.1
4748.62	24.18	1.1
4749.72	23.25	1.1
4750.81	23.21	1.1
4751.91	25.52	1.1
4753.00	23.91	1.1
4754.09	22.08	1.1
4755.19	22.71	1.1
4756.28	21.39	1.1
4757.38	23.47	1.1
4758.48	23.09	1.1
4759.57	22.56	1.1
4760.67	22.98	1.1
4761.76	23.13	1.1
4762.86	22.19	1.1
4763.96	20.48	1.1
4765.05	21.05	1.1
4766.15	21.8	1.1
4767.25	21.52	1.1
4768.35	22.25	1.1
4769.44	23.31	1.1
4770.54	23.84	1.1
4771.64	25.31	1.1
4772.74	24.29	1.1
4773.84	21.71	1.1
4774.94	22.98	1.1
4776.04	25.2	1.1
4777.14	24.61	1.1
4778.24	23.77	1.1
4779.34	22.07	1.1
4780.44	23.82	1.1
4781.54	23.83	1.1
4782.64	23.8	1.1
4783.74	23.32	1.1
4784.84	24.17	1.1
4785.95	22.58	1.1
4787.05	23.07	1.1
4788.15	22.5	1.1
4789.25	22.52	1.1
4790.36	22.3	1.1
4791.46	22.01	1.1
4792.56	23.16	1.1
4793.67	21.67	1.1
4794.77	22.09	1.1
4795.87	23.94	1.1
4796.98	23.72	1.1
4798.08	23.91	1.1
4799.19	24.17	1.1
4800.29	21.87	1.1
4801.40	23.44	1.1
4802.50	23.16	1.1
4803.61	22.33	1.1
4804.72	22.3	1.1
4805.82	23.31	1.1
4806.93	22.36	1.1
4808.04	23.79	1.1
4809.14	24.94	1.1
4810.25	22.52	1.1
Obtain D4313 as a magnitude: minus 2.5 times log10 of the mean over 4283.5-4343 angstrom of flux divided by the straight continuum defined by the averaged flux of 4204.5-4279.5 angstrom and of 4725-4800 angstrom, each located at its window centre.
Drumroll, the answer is 0.129 mag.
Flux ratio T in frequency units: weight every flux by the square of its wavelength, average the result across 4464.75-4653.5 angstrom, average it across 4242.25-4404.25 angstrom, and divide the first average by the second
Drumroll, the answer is 1.37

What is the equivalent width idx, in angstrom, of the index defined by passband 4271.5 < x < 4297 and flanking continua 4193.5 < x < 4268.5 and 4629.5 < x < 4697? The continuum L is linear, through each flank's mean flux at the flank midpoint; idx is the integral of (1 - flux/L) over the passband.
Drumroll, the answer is 3.04 angstrom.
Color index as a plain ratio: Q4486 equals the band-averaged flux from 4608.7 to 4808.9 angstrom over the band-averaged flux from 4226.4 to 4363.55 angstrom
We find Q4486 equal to 1.3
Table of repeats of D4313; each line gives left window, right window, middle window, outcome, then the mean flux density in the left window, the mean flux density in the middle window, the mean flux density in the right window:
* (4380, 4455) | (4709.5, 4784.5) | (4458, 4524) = -0.06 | 20.2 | 22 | 22.9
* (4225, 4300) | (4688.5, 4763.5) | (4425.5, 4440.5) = -0.08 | 17.7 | 21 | 22.7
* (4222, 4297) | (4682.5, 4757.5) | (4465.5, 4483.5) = -0.09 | 17.8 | 21.8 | 22.8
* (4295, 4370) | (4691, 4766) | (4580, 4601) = -0.06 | 17.6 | 22.1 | 22.6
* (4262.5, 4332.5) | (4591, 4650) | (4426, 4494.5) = -0.07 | 17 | 21.2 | 22.8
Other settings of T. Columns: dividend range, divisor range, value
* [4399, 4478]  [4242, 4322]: 1.29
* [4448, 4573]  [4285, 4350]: 1.39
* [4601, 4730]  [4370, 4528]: 1.21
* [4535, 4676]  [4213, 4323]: 1.51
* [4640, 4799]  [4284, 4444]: 1.43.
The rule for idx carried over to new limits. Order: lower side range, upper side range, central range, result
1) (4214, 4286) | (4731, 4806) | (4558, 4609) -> -2.50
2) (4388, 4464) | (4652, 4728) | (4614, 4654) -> -1.41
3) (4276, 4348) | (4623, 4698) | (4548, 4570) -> 0.08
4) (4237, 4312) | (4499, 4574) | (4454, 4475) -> 0.23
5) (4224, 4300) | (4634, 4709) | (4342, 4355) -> 0.31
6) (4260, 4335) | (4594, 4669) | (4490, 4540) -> -2.28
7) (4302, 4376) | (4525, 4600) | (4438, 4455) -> -1.33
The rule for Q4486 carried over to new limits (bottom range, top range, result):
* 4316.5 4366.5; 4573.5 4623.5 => 1.18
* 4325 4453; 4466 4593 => 1.12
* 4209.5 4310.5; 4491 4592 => 1.26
